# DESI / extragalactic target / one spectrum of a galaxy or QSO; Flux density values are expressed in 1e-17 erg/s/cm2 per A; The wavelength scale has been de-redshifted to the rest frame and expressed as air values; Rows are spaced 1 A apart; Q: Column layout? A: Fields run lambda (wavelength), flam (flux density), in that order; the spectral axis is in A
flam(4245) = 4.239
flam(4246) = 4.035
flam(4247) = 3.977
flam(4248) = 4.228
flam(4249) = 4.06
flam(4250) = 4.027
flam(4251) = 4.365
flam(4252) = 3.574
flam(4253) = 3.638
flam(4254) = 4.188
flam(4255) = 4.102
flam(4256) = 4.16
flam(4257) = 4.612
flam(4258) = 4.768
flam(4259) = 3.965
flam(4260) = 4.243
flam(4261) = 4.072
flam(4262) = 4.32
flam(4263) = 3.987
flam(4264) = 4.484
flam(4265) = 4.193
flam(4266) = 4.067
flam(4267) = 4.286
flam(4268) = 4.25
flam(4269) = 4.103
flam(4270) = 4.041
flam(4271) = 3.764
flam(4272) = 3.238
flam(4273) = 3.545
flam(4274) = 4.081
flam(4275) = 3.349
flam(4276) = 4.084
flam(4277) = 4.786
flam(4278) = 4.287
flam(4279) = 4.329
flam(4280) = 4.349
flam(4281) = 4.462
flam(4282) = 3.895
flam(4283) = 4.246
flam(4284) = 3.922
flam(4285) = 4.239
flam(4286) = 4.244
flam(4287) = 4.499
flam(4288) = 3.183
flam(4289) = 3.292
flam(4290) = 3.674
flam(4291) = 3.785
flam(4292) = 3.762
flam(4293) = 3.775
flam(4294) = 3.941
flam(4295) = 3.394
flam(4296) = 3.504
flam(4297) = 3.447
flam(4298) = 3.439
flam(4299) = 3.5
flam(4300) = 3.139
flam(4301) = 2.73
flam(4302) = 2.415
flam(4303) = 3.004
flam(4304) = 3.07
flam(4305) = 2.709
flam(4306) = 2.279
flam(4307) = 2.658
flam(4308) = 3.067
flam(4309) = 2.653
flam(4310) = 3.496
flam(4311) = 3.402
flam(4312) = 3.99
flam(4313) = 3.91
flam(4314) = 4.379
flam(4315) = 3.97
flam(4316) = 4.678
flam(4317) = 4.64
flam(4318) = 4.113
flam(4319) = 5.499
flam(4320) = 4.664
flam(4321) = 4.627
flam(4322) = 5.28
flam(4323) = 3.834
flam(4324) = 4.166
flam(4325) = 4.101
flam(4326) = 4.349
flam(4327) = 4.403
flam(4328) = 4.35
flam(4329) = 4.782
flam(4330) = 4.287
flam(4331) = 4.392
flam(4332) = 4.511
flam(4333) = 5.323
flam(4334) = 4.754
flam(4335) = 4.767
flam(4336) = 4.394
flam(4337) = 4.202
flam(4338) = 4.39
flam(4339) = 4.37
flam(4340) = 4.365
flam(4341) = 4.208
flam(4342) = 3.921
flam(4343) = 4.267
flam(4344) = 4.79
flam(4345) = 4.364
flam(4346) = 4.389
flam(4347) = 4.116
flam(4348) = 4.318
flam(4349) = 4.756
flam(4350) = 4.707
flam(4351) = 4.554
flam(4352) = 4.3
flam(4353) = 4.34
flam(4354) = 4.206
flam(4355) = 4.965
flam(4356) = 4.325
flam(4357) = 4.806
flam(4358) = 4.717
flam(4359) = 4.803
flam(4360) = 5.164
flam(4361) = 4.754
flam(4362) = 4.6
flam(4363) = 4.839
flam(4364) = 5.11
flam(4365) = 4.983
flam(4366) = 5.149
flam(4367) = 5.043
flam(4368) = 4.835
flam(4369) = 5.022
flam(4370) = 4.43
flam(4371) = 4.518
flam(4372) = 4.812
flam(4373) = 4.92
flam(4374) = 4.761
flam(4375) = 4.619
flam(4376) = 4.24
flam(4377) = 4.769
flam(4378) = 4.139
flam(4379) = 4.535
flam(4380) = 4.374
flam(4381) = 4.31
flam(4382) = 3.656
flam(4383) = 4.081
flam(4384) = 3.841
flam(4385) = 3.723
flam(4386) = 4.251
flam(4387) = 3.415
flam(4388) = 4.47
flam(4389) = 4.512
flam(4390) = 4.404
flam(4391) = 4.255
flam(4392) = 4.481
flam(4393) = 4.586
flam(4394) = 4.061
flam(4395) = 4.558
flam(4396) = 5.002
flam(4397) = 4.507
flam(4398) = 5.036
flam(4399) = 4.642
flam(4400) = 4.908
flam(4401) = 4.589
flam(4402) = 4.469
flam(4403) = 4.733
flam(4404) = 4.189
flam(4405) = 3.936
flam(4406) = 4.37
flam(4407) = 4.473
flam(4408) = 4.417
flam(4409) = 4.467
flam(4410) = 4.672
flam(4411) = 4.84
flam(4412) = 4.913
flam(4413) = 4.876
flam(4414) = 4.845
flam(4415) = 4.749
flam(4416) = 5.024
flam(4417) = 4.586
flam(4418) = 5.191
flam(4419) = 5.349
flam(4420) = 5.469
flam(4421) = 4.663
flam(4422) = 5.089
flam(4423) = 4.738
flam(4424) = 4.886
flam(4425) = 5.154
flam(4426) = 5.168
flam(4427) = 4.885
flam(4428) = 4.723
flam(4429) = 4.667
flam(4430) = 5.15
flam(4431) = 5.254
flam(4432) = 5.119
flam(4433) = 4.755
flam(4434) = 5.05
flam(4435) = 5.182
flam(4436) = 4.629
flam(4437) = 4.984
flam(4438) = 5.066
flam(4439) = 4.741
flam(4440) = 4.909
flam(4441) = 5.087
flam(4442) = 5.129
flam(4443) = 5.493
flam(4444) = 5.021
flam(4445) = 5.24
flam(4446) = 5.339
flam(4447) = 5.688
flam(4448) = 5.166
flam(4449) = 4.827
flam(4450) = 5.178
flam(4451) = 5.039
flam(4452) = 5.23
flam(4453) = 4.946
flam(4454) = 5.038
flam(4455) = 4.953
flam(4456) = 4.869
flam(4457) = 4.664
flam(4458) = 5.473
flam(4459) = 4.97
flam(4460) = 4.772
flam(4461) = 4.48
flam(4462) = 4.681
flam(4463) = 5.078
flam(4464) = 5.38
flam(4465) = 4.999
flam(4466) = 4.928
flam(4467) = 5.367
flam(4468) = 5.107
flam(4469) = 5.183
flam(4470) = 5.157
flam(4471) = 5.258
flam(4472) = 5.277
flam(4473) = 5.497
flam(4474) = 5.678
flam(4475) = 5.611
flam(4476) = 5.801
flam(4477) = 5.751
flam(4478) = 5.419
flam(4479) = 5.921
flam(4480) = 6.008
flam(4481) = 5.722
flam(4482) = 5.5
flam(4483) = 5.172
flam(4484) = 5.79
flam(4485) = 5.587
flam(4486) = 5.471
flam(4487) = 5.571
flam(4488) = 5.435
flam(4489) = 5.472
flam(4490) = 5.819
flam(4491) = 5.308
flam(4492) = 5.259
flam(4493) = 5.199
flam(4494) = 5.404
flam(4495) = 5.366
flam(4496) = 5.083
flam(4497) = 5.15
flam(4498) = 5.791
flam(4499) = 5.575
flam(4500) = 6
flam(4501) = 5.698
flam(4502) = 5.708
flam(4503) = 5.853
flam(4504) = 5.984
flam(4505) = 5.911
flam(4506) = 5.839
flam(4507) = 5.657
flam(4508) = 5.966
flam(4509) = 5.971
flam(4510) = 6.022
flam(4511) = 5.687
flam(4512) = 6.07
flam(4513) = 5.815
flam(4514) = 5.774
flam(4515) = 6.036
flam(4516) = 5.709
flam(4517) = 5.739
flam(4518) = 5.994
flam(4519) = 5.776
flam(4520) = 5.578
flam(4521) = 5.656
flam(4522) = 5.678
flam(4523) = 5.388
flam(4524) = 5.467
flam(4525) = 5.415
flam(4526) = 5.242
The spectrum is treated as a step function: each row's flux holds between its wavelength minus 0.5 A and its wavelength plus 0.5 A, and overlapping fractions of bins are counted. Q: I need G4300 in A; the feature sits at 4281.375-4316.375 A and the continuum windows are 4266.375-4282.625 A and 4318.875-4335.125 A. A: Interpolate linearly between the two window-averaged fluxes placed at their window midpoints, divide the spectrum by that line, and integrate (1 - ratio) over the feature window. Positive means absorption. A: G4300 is 6.2 A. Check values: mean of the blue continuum 4.05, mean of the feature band 3.52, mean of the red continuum 4.57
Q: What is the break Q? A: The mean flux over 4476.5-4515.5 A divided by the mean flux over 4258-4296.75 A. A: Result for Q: 1.4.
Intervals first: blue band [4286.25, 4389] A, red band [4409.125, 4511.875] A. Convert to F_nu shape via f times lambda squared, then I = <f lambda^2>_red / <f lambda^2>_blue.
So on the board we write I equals 1.32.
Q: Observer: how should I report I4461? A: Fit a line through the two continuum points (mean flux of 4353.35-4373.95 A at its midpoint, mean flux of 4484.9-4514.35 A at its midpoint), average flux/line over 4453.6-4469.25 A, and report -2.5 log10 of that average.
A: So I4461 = 0.087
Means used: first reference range 4.8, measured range 4.99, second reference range 5.65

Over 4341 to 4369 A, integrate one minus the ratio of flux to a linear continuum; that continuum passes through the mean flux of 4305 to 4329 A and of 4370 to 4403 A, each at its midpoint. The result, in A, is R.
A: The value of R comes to -2.6 A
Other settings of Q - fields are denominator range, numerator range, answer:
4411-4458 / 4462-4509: 1.10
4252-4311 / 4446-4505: 1.42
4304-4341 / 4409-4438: 1.19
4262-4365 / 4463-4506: 1.34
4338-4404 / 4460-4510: 1.21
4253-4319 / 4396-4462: 1.28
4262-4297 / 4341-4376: 1.17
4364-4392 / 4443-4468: 1.14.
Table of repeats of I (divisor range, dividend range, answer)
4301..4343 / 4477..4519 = 1.52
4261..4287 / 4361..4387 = 1.15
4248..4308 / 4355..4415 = 1.26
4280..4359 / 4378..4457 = 1.22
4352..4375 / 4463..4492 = 1.21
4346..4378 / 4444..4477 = 1.15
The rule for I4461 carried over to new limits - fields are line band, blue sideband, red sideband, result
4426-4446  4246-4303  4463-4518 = 0.03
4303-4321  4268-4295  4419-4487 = 0.13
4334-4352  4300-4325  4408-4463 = -0.10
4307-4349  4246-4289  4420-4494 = 0.04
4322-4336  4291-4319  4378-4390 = -0.22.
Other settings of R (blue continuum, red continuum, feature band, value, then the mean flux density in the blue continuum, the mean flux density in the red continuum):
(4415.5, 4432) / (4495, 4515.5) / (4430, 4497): 1.8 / 5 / 5.77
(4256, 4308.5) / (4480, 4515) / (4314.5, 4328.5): -1.2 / 3.78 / 5.65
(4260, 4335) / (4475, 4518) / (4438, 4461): 0.8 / 3.95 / 5.67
